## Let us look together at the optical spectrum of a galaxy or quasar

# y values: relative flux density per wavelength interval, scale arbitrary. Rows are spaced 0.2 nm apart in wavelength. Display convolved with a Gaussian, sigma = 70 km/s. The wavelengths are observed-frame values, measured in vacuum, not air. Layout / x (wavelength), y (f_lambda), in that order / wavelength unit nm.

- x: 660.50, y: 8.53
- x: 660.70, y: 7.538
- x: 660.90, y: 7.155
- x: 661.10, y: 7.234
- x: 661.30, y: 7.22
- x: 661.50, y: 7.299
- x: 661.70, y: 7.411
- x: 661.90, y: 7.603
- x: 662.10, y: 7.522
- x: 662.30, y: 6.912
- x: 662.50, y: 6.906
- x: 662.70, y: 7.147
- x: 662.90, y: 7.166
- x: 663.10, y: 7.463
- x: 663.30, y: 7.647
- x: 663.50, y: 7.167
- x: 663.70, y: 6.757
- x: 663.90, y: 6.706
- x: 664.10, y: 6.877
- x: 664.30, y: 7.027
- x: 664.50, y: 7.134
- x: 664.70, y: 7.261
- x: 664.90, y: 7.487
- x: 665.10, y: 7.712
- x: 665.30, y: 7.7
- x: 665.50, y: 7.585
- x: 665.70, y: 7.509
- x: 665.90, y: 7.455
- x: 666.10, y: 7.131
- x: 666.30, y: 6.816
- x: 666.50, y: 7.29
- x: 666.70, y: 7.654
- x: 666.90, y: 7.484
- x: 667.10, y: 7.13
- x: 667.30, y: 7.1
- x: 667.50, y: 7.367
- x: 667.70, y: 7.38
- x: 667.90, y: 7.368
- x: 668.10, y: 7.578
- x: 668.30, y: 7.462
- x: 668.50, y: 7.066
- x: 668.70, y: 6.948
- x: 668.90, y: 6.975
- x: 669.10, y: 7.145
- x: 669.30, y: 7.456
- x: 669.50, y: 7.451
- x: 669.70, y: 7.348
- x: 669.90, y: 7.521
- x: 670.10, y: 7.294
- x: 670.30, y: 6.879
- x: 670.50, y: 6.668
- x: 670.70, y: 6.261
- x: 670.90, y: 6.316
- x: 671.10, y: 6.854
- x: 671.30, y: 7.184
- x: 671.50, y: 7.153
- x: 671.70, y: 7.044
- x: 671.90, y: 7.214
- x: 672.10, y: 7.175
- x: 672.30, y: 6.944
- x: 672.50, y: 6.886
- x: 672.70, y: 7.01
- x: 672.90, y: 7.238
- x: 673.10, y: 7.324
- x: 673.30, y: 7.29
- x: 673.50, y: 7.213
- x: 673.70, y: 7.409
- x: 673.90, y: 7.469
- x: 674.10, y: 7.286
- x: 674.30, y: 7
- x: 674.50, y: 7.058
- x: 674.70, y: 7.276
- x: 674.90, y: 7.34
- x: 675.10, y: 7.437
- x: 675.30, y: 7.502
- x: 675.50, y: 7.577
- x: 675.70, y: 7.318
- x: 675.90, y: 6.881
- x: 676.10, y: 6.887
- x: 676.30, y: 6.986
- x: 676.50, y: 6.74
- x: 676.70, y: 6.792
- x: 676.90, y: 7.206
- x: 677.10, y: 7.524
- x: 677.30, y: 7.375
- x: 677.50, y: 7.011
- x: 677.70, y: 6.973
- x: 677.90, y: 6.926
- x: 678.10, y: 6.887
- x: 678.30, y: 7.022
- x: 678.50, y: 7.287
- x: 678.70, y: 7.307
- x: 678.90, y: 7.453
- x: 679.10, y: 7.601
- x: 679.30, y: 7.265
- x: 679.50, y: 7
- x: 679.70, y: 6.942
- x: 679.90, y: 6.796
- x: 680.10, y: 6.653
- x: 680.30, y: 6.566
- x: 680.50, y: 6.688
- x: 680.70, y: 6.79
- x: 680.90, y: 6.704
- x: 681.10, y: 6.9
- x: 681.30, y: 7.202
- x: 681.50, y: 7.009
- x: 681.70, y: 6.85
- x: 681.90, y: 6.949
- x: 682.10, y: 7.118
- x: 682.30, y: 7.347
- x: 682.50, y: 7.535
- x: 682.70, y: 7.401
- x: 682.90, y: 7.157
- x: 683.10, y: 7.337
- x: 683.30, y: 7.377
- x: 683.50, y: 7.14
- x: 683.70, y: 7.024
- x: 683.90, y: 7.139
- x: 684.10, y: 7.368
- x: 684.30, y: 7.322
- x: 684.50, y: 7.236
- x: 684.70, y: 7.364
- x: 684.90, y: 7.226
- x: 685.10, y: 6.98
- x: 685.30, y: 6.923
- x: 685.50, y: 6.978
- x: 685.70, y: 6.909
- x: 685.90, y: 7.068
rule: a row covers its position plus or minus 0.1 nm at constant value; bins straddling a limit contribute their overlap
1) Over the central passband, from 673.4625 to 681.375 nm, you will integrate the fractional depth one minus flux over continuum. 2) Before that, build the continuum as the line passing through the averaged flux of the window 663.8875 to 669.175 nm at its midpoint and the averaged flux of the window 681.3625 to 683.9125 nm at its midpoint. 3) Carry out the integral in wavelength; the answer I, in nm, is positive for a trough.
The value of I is 0.12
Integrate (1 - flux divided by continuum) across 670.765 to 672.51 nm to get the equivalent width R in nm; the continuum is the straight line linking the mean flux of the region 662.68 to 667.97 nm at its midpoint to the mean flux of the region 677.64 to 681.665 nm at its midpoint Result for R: 0.05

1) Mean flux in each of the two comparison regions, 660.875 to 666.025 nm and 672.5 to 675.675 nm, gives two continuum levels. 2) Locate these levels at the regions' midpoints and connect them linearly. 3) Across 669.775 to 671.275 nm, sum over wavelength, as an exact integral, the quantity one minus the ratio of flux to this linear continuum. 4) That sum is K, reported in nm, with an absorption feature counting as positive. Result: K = 0.09 nm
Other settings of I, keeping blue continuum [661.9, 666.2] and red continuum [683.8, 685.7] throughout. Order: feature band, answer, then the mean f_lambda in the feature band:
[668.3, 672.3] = 0.09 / 7.06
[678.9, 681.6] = 0.09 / 6.95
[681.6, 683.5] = -0.02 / 7.23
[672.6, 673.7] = 0.00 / 7.23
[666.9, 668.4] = -0.02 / 7.35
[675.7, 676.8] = 0.05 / 6.9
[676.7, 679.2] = 0.00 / 7.2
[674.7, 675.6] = -0.03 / 7.44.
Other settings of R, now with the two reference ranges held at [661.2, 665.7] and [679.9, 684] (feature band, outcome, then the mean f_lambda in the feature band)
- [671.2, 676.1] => -0.05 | 7.21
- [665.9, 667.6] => -0.01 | 7.26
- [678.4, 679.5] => -0.04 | 7.35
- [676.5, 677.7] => -0.01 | 7.13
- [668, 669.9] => -0.02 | 7.28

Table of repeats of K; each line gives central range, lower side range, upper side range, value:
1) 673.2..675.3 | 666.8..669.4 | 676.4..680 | -0.03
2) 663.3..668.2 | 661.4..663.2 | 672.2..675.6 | -0.01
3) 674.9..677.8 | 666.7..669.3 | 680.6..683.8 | 0.01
